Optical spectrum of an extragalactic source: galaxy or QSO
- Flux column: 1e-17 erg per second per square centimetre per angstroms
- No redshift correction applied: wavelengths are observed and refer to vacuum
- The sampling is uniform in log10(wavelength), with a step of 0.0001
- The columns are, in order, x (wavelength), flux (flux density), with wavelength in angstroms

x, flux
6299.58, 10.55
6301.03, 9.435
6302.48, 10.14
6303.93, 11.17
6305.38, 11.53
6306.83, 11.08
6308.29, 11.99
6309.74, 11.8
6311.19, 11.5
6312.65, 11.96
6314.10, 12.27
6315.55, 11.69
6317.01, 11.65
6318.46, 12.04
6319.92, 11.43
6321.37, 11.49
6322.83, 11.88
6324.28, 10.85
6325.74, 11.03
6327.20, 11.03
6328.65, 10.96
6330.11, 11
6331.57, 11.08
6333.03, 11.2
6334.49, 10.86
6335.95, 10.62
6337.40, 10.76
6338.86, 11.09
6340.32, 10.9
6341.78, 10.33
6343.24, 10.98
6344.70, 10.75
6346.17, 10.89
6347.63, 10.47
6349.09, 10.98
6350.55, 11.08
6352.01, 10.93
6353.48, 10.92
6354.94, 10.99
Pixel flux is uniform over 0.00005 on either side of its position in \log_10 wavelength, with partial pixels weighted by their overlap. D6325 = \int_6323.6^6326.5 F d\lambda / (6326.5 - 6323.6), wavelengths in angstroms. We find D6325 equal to 10.9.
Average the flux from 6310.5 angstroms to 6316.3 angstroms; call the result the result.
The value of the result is 11.8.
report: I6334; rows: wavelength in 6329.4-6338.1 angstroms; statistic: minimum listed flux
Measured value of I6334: 10.62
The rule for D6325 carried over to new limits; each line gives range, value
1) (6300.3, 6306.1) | 10.6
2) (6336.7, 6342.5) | 10.8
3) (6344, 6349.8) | 10.8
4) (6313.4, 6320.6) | 11.8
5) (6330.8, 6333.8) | 11.1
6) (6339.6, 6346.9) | 10.8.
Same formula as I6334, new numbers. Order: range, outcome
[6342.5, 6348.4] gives 10.47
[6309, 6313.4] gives 11.5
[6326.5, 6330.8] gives 10.96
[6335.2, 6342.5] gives 10.33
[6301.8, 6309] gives 10.14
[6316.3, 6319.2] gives 11.65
